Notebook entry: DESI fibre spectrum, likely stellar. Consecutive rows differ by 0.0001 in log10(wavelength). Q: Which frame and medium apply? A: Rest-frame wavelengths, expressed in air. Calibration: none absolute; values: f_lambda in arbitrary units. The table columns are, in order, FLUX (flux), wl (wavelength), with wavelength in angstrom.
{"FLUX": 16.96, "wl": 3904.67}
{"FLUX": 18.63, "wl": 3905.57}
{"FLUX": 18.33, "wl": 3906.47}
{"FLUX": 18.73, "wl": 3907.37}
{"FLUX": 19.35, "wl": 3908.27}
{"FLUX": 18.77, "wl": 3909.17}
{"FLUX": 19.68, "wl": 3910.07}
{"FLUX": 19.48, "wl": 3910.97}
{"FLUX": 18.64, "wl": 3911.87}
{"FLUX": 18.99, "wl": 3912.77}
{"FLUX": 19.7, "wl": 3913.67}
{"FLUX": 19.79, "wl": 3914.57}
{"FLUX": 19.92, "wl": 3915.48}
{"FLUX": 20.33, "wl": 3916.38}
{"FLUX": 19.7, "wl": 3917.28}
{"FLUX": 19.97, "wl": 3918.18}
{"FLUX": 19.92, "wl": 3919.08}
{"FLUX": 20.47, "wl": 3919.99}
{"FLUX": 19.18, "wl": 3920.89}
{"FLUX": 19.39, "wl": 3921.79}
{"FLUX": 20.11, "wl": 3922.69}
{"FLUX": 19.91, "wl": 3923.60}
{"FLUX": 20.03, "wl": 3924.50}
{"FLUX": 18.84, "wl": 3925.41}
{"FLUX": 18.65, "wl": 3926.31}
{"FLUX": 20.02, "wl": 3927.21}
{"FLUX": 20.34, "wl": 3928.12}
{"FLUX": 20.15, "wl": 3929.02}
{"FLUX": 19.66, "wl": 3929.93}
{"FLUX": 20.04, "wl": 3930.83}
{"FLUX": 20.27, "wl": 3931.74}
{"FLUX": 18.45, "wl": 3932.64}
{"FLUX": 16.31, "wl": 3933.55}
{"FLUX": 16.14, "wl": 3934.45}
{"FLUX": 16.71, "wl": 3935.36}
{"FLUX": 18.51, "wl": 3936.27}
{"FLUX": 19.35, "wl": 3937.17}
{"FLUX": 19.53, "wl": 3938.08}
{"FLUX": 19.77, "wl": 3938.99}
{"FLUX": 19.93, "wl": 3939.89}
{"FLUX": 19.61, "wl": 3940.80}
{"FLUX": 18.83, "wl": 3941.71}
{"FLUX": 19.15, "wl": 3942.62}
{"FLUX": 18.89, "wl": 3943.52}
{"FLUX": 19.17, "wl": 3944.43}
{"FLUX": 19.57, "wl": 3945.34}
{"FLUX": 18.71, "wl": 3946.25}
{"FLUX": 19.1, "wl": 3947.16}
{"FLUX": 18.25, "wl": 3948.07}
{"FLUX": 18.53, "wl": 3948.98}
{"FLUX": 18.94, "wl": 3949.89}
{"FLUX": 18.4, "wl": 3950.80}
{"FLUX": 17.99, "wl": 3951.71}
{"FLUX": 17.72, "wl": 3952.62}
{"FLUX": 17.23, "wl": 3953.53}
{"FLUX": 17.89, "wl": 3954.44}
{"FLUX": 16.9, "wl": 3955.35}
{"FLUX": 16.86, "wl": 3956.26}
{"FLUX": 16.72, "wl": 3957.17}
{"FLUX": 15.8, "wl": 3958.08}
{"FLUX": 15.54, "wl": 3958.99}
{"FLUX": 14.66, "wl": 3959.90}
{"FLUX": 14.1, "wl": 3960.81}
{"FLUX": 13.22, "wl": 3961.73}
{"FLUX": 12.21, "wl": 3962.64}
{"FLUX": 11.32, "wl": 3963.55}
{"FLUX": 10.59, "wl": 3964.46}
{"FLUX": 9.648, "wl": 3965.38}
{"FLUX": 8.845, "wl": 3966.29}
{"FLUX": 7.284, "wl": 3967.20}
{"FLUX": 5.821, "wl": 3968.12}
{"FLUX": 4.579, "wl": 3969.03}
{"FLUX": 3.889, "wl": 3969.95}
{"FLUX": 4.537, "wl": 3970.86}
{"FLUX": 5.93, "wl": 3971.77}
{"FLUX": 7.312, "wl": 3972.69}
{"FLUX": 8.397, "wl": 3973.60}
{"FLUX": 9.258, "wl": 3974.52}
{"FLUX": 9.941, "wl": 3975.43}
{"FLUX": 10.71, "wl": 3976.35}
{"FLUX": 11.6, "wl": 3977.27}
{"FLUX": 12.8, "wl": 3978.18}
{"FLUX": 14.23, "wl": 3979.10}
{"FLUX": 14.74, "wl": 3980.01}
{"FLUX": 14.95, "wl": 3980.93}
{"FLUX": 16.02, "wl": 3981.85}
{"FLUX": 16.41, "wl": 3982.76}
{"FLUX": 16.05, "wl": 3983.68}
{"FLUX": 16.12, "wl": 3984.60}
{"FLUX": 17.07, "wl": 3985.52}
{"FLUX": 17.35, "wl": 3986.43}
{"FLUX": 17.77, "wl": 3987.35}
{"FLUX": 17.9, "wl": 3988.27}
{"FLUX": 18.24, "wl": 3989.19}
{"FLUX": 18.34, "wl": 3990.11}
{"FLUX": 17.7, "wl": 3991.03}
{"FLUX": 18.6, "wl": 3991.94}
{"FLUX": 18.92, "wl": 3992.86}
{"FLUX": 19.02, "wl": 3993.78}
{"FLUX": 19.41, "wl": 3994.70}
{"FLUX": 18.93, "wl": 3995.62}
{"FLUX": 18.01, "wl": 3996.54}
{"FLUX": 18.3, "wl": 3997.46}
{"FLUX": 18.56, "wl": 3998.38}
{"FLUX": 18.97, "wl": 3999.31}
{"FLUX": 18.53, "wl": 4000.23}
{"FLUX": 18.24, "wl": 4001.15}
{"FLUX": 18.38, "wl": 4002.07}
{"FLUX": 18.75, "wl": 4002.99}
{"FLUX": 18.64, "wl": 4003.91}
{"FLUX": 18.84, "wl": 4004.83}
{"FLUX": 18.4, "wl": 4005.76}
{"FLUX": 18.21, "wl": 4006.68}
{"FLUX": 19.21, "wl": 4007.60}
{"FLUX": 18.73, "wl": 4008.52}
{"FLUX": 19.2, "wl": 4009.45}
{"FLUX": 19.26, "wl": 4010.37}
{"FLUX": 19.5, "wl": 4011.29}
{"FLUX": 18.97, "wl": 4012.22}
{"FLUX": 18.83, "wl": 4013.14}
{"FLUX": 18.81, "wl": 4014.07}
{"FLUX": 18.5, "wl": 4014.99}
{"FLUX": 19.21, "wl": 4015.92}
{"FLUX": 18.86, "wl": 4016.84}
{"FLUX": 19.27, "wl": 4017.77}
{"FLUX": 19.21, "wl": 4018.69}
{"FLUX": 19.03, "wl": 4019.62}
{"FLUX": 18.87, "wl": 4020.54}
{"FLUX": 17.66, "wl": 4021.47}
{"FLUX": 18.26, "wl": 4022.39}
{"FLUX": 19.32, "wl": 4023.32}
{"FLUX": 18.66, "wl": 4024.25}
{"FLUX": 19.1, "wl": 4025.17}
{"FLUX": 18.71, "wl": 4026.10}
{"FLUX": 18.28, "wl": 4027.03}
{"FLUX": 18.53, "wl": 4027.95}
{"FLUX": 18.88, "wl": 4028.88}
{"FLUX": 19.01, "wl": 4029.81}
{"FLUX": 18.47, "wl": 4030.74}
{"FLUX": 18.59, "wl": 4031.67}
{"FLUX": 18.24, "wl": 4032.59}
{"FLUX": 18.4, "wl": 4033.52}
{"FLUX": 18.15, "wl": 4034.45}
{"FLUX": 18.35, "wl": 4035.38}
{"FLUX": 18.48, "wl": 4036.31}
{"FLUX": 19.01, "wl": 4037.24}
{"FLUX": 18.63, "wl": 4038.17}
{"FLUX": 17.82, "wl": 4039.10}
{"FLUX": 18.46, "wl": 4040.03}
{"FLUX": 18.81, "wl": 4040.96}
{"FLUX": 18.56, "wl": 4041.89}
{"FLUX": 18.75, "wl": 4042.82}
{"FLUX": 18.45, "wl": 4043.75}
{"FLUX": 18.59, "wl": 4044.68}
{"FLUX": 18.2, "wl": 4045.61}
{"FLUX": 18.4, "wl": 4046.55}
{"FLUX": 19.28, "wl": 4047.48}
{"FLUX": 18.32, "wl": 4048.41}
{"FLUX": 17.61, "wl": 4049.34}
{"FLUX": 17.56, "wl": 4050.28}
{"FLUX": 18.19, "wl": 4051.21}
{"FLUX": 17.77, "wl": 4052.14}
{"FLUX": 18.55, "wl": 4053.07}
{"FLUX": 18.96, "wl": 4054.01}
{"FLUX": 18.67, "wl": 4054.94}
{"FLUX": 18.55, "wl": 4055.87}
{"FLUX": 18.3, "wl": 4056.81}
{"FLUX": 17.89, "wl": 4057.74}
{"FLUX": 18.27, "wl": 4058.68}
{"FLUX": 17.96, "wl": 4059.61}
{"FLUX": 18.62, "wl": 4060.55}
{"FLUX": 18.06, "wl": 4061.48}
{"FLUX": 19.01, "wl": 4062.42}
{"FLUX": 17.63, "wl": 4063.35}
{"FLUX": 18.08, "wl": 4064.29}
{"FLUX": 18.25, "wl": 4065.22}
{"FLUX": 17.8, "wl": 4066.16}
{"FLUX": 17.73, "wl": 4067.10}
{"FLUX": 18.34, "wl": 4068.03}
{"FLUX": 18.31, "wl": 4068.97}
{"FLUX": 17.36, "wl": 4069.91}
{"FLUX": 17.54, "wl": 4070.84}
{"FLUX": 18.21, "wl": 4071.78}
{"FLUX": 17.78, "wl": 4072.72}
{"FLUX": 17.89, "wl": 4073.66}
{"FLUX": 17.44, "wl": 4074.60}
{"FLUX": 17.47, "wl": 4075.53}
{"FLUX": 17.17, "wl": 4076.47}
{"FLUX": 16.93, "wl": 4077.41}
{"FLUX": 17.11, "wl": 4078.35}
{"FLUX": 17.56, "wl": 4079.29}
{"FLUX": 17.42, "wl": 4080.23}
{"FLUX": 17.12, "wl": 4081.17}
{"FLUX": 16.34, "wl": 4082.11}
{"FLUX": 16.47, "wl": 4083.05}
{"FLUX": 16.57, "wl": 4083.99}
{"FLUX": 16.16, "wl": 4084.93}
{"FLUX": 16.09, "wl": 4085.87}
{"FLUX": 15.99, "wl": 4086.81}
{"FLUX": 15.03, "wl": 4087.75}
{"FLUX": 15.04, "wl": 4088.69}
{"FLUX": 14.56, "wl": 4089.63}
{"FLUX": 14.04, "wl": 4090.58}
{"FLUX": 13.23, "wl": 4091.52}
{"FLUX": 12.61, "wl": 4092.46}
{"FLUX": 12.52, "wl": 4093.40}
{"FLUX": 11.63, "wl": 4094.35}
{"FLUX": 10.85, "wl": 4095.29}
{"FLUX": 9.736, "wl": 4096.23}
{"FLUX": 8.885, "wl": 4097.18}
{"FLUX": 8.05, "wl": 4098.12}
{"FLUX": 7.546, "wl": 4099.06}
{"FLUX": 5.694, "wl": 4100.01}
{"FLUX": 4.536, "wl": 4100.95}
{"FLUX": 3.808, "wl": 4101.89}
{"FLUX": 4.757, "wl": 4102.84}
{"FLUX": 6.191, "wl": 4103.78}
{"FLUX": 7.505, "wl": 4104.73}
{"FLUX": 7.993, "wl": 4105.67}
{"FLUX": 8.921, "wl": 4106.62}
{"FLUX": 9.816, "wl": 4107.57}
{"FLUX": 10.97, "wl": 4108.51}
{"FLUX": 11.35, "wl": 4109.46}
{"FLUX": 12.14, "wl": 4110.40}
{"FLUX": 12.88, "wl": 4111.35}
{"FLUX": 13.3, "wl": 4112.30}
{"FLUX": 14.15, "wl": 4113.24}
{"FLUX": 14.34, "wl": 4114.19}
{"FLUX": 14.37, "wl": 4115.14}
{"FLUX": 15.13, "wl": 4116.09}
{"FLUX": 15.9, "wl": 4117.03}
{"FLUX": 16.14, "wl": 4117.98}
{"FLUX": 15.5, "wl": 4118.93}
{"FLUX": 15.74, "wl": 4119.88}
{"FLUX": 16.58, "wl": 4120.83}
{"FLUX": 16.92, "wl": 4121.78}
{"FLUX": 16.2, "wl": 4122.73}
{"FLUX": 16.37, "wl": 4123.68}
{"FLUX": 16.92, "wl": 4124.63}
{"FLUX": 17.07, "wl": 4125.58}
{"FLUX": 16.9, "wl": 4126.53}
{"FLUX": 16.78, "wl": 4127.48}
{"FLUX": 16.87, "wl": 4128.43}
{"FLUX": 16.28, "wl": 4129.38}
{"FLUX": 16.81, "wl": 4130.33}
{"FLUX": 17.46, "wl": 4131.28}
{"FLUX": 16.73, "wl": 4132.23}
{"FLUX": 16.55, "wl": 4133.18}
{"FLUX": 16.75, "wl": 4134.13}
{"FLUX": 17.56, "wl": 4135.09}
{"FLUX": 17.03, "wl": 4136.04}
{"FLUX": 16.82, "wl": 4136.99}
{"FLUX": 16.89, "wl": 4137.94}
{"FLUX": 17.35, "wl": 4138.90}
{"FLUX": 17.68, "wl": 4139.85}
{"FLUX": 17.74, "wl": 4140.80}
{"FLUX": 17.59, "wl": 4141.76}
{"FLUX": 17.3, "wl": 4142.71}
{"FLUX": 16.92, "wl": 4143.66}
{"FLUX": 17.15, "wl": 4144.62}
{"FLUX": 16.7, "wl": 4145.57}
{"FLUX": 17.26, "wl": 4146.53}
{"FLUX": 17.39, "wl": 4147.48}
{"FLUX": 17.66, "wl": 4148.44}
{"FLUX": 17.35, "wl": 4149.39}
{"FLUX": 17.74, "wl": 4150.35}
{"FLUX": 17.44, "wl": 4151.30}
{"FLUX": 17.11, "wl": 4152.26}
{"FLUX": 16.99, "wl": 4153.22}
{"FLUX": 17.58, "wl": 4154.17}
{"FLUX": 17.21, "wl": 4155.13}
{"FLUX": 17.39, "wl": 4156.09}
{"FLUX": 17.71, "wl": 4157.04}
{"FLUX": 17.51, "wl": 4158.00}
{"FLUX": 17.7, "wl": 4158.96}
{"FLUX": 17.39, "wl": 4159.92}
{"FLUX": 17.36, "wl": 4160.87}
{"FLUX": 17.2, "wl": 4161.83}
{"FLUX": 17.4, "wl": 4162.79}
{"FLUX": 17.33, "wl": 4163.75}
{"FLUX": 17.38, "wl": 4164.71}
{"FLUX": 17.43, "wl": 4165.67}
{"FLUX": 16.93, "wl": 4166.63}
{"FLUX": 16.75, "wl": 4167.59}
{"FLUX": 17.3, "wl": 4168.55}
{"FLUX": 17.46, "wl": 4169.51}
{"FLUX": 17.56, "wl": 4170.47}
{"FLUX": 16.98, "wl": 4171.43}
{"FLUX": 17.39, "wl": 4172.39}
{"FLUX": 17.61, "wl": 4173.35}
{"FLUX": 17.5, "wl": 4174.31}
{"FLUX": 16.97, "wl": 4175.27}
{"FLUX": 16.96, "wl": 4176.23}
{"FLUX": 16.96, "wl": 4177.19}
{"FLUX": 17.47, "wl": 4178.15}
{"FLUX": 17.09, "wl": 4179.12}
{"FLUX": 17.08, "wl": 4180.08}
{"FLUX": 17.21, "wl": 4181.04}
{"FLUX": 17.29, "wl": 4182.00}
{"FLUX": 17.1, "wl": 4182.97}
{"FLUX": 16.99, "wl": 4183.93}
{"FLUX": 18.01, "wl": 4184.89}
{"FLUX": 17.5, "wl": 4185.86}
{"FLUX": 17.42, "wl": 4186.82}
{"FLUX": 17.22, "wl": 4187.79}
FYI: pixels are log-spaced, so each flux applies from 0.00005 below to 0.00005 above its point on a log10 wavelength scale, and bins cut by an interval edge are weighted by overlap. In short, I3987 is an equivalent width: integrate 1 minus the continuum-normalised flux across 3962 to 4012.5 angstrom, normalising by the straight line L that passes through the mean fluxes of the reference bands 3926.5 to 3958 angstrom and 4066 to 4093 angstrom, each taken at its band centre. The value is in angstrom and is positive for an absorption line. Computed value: 8.4 angstrom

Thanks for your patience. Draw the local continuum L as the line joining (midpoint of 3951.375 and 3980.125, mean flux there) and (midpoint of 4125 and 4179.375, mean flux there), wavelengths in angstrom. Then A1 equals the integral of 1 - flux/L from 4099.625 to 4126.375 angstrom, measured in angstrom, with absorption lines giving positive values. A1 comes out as 6.4 angstrom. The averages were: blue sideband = 11.8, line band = 12.3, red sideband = 17.2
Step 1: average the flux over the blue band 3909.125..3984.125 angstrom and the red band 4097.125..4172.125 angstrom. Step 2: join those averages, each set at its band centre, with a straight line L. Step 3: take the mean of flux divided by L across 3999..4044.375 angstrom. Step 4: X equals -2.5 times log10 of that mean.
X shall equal -0.19 mag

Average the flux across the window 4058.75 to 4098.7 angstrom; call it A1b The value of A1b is 16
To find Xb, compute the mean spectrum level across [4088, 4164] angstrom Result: 14.6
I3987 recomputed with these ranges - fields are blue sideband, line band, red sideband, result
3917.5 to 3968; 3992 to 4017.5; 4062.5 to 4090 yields -2.20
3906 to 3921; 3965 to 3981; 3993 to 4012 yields 8.42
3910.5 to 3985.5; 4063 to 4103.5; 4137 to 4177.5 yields 5.85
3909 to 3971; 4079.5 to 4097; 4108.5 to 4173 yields 2.37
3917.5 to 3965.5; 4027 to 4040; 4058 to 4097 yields -1.27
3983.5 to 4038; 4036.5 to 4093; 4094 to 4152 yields -3.66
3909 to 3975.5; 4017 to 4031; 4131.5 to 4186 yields -1.66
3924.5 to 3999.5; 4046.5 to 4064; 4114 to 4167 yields -1.99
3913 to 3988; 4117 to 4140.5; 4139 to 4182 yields 0.54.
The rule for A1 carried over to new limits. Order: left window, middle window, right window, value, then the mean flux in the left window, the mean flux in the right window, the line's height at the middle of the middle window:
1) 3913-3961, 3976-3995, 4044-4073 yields 2.16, 18.7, 18.2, 18.5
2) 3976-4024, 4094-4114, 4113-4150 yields 9.18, 17.8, 16.7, 16.9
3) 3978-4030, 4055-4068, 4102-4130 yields -2.00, 18.2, 13.5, 15.8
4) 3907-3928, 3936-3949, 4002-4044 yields 0.14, 19.6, 18.7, 19.4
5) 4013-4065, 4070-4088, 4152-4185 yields 1.13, 18.5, 17.3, 18.1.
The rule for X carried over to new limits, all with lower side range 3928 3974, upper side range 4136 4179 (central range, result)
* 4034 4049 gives -0.14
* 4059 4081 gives -0.08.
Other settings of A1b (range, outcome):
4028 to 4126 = 15.6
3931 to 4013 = 16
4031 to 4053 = 18.4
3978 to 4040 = 18.2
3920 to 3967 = 17.5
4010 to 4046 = 18.7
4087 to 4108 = 9.76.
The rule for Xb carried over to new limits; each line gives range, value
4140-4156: 17.3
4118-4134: 16.6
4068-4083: 17.4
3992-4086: 18.3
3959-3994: 12.8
